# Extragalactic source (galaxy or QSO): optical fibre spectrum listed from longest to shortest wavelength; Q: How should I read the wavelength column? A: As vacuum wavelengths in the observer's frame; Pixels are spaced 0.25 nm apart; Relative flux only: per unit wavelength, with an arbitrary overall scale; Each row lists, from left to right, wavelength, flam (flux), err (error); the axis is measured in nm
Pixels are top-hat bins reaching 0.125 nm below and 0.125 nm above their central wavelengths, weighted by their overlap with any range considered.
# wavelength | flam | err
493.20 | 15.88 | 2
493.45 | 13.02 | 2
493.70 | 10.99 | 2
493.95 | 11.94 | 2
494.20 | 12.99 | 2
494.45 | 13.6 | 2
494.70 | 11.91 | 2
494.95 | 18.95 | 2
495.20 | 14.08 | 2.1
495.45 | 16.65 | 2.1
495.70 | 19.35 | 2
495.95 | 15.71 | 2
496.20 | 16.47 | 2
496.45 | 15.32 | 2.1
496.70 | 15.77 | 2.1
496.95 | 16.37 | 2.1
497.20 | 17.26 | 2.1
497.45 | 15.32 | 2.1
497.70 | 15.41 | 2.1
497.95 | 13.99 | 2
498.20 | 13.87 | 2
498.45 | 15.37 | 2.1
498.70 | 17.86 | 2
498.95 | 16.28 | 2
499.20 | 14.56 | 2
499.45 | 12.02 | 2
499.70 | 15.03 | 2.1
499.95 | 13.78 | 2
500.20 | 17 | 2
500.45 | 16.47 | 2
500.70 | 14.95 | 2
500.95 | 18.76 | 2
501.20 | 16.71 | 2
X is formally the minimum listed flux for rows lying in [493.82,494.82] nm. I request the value 11.91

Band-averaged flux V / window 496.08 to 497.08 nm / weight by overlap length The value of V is 16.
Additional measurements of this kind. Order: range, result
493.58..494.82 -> 12.3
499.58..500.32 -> 15.3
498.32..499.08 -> 16.5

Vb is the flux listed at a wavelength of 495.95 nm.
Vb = 15.71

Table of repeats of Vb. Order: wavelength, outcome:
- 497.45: 15.32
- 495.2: 14.08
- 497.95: 13.99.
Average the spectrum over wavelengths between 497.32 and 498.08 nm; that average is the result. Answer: 14.9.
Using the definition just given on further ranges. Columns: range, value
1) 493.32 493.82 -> 12.1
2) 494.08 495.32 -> 14.3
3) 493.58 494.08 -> 11.5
